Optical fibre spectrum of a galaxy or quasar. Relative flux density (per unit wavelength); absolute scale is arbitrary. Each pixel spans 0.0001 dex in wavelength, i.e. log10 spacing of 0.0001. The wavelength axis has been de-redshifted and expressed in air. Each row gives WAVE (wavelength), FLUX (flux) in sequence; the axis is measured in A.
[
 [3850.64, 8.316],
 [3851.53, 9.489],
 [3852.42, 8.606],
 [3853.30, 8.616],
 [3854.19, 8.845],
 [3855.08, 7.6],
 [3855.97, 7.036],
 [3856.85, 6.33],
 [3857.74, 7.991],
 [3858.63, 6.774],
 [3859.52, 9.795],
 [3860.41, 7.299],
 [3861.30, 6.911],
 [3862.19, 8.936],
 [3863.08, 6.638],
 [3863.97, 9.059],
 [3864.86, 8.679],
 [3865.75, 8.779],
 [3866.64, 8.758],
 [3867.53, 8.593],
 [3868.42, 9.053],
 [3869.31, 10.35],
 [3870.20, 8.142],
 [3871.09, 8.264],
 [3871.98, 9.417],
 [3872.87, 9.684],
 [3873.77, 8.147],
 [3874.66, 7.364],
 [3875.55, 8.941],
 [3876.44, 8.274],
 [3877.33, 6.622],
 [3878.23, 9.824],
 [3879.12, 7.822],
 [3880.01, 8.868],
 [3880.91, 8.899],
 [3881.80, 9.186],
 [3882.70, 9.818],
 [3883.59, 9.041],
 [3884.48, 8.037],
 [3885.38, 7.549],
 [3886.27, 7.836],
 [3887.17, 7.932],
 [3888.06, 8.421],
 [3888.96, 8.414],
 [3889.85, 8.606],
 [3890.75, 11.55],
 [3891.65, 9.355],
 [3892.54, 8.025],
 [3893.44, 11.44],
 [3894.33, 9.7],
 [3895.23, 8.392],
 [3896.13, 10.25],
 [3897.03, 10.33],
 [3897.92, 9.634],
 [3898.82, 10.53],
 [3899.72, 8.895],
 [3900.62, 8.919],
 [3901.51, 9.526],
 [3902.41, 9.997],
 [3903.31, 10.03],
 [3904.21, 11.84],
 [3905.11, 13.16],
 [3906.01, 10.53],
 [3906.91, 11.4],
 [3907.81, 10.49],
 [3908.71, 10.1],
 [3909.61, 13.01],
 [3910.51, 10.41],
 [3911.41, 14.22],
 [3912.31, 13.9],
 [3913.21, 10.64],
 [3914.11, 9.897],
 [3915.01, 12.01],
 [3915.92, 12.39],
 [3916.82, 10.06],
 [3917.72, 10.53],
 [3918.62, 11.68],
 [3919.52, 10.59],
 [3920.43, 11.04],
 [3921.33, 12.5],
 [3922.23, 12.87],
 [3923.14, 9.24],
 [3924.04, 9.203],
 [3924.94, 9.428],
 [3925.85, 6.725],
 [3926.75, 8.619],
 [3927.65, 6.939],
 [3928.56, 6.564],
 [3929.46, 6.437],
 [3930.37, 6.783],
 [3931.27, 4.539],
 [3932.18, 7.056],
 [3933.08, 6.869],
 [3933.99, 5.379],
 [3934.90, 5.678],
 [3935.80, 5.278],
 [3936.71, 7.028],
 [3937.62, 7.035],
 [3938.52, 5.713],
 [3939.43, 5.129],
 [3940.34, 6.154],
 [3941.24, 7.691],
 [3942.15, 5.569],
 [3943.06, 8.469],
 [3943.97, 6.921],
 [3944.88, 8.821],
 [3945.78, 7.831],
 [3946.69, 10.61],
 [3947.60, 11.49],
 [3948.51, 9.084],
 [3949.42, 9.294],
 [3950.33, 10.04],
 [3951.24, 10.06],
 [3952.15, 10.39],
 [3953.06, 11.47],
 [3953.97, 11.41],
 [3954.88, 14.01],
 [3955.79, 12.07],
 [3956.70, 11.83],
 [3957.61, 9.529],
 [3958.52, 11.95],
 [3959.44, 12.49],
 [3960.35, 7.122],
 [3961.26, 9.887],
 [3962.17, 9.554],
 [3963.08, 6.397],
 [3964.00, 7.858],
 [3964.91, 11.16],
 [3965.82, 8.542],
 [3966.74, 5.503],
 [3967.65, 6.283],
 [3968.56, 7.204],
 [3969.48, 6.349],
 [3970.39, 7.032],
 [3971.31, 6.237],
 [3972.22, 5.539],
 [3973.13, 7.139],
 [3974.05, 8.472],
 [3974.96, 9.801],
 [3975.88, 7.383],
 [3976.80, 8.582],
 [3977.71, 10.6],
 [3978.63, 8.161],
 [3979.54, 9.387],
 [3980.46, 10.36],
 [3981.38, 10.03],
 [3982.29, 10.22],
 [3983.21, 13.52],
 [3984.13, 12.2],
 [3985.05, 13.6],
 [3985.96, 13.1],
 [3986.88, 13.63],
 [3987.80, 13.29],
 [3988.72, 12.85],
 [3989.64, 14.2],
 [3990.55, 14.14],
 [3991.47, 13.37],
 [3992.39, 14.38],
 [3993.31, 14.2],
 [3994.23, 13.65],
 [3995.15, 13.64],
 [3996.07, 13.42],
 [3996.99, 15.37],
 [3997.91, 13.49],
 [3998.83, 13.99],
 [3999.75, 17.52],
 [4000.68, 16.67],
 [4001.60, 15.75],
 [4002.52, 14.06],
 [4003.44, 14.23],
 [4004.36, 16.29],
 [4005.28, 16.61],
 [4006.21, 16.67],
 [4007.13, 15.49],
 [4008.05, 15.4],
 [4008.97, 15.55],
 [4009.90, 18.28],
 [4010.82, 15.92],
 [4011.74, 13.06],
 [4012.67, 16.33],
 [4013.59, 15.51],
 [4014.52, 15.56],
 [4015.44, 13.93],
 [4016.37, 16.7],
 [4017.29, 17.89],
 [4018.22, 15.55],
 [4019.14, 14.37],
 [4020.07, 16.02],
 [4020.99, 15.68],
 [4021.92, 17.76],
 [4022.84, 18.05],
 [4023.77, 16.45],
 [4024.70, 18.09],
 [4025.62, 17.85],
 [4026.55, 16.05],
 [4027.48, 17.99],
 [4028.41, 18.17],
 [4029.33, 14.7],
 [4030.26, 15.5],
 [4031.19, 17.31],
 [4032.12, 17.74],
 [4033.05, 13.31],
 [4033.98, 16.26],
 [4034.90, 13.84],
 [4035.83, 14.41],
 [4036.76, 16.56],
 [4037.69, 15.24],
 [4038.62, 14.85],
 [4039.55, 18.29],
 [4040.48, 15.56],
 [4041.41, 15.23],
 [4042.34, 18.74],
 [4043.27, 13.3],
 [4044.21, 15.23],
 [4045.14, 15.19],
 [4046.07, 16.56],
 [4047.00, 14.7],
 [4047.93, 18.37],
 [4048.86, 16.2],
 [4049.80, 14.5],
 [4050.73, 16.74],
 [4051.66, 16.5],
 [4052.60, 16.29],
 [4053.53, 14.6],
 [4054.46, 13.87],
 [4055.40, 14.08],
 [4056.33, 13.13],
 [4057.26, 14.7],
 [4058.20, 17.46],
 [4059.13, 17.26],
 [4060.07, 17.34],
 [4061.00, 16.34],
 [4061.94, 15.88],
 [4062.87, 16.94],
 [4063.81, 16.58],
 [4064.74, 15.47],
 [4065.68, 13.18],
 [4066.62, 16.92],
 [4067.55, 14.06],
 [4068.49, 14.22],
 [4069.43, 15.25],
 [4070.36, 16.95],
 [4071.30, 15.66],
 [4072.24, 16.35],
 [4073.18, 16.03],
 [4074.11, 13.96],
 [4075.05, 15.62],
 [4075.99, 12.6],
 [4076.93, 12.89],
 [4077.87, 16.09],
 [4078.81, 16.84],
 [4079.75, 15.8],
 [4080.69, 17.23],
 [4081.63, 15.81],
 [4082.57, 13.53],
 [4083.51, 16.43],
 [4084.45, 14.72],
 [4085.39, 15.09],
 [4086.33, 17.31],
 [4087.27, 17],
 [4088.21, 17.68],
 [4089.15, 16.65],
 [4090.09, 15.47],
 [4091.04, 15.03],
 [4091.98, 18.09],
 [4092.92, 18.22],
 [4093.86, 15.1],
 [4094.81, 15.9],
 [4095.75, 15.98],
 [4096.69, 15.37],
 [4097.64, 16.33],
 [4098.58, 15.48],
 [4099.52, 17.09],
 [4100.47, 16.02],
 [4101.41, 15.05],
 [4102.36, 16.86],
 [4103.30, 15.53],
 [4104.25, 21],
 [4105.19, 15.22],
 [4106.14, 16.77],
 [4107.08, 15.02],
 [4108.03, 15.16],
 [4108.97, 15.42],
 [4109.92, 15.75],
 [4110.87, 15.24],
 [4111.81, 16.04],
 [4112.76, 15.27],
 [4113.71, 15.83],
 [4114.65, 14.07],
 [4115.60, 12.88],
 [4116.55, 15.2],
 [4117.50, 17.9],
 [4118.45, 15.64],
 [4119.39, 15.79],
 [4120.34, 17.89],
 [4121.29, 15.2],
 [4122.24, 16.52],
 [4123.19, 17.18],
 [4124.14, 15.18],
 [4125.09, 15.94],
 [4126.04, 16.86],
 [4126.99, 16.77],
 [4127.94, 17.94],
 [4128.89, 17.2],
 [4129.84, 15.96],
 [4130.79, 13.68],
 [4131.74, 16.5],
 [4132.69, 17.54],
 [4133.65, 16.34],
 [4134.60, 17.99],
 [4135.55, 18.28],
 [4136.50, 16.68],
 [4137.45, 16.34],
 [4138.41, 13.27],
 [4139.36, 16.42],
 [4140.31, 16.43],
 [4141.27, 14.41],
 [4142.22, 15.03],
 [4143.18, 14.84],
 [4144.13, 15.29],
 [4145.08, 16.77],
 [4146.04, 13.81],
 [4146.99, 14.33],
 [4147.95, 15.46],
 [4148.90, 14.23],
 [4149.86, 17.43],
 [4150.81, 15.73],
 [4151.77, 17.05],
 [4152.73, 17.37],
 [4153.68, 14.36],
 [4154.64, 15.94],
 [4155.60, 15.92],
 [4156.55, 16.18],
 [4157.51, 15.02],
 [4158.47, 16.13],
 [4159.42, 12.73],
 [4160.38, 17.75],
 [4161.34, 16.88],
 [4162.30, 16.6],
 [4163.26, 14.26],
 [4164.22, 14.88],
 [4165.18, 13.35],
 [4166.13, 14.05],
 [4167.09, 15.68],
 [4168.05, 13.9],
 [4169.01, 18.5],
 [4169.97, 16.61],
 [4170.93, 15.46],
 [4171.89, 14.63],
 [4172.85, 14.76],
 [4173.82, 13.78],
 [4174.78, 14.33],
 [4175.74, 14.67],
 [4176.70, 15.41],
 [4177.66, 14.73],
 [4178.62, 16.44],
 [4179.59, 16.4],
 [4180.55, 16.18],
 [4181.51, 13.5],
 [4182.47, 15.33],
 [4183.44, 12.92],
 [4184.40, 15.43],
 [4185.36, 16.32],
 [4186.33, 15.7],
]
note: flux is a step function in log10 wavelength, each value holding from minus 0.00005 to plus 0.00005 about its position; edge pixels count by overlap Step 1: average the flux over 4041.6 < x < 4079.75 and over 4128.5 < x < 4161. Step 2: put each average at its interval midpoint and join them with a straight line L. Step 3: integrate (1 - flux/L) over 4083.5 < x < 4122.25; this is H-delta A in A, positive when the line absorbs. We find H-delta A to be -0.8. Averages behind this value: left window 15.6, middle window 16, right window 15.8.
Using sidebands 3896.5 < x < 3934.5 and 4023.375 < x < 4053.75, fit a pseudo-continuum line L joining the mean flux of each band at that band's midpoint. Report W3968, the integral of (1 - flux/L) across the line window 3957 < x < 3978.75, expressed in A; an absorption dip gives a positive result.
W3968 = 7.27 A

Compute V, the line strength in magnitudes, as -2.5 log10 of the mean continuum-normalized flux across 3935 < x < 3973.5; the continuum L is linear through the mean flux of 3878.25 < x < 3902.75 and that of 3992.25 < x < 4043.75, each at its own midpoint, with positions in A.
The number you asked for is 0.41 mag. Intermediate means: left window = 9.16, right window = 15.8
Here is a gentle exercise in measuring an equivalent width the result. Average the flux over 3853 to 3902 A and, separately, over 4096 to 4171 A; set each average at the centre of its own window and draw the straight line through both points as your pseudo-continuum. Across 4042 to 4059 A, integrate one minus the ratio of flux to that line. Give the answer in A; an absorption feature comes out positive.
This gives -2.55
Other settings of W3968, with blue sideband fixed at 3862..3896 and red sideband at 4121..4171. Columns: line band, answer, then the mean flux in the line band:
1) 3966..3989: 4.0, 9.42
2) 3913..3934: 1.6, 9.14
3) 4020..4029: -3.3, 17.2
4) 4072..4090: -1.9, 15.7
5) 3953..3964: 0.4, 10.5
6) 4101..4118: -1.0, 15.8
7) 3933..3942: 3.6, 6.14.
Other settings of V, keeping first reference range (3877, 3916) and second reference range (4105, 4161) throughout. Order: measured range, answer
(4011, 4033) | -0.24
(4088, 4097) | -0.10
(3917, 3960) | 0.23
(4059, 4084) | -0.09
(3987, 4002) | -0.16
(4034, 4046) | -0.16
